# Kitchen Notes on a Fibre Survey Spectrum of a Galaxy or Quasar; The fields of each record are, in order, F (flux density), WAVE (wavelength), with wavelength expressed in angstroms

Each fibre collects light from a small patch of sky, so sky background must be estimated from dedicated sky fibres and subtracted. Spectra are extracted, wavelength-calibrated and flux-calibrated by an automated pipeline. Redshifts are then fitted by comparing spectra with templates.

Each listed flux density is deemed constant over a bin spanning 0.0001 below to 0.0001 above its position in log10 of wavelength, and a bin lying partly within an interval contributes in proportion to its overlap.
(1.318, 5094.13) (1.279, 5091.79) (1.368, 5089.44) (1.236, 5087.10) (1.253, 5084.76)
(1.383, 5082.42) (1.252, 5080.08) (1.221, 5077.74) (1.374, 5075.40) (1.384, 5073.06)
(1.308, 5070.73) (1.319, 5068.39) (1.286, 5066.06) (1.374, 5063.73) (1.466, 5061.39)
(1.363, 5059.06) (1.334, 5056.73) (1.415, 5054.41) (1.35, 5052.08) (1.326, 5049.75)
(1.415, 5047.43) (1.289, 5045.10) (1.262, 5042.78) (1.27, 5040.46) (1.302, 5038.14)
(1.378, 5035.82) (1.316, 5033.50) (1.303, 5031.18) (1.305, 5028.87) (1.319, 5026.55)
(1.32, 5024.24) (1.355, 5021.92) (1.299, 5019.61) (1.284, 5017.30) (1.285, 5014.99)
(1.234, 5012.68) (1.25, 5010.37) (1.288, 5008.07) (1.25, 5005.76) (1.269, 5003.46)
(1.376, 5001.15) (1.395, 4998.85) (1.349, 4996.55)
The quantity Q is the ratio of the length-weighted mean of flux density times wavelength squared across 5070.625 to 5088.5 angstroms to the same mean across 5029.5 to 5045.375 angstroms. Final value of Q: 1.02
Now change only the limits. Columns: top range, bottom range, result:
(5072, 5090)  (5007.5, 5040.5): 1.03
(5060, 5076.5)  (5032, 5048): 1.04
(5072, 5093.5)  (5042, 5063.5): 0.97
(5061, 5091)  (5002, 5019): 1.07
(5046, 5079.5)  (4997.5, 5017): 1.07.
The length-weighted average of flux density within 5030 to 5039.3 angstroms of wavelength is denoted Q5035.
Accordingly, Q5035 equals 1.33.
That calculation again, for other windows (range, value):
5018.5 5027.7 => 1.32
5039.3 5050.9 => 1.31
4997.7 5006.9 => 1.32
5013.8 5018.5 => 1.28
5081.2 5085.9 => 1.32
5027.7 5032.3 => 1.3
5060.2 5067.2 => 1.37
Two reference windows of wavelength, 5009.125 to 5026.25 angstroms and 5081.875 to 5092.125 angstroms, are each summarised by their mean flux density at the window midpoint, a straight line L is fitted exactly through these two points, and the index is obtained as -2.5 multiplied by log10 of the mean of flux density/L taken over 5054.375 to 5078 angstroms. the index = -0.043 mag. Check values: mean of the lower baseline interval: 1.29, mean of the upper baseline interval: 1.3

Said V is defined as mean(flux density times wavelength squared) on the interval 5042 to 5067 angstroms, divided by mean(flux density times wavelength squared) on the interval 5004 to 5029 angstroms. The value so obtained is 1.1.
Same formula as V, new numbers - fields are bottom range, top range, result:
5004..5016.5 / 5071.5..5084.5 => 1.07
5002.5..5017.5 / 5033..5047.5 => 1.05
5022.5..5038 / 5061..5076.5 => 1.04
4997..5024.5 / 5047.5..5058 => 1.07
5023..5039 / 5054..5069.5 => 1.05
